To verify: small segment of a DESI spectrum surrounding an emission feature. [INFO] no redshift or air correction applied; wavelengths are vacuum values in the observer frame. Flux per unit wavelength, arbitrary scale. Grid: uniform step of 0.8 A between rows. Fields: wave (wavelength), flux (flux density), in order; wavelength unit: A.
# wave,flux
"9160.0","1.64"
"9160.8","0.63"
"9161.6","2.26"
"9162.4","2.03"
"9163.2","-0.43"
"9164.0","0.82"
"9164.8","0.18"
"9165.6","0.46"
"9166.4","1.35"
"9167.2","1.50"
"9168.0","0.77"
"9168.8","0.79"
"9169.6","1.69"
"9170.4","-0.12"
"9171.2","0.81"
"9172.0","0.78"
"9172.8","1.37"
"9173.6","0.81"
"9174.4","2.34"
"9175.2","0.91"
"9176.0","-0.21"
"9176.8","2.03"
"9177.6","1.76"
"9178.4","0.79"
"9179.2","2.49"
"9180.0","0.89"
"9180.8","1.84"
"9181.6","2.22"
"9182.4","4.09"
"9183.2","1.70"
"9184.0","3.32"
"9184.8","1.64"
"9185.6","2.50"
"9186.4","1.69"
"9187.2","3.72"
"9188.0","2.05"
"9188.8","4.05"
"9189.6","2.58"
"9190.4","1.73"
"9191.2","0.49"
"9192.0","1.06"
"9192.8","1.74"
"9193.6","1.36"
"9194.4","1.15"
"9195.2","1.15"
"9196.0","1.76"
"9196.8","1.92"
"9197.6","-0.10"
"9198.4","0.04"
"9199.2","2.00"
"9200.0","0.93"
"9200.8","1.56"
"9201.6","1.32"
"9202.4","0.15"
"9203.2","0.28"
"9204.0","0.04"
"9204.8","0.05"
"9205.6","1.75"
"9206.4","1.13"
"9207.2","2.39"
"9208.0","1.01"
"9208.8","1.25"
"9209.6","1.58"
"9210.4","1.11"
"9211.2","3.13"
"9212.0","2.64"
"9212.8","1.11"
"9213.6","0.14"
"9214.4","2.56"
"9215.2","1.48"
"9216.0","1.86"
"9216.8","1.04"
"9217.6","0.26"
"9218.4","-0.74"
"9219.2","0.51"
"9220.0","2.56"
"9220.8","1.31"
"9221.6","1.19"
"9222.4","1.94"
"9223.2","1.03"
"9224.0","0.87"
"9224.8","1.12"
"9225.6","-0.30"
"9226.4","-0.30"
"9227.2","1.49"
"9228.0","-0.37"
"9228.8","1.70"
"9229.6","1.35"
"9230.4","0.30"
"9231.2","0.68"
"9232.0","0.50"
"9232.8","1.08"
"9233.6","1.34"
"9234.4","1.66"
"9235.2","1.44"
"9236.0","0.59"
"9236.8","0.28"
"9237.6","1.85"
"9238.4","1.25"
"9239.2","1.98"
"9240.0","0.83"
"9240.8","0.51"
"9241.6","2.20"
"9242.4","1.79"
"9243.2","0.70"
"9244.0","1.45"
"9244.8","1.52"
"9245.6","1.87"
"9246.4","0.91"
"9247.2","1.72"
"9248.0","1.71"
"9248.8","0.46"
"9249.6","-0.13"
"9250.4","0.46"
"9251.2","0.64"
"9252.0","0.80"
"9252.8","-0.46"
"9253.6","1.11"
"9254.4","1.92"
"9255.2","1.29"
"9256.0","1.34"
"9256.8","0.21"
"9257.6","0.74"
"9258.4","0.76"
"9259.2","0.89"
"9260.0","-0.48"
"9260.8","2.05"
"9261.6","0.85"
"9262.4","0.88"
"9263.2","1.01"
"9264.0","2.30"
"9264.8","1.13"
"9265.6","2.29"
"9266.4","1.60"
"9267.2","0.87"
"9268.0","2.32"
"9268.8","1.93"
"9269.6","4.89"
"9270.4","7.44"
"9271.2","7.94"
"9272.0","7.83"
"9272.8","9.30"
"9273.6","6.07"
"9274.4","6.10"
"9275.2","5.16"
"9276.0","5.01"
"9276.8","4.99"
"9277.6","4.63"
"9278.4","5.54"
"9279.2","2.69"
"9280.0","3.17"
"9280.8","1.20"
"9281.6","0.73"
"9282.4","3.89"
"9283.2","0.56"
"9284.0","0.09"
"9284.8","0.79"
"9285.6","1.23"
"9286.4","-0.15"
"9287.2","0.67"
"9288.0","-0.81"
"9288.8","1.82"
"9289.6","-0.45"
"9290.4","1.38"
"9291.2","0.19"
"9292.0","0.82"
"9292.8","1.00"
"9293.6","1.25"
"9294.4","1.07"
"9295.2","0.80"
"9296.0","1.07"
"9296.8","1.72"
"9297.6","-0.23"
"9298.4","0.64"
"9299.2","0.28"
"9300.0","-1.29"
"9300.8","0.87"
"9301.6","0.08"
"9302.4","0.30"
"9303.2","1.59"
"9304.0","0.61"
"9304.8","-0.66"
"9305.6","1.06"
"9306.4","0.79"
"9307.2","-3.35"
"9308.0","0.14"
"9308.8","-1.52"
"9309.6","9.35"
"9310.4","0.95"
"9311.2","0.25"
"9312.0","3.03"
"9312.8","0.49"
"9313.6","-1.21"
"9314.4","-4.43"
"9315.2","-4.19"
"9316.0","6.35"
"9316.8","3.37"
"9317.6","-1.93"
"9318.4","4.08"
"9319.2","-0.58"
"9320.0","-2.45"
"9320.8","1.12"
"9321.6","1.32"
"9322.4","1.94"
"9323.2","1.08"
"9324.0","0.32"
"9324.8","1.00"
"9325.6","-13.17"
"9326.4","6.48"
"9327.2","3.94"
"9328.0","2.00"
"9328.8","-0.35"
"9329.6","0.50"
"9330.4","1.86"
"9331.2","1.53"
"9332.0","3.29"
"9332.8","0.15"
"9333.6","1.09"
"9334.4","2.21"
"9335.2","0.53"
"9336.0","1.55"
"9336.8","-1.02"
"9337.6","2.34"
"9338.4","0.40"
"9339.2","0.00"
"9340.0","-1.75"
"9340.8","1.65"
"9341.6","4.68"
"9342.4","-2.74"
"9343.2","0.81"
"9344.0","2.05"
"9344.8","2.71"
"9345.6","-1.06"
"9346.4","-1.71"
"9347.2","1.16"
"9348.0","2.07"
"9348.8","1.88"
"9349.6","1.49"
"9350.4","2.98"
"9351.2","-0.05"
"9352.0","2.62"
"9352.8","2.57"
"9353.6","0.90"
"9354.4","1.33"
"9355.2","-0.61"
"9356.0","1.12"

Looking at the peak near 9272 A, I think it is [O III]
